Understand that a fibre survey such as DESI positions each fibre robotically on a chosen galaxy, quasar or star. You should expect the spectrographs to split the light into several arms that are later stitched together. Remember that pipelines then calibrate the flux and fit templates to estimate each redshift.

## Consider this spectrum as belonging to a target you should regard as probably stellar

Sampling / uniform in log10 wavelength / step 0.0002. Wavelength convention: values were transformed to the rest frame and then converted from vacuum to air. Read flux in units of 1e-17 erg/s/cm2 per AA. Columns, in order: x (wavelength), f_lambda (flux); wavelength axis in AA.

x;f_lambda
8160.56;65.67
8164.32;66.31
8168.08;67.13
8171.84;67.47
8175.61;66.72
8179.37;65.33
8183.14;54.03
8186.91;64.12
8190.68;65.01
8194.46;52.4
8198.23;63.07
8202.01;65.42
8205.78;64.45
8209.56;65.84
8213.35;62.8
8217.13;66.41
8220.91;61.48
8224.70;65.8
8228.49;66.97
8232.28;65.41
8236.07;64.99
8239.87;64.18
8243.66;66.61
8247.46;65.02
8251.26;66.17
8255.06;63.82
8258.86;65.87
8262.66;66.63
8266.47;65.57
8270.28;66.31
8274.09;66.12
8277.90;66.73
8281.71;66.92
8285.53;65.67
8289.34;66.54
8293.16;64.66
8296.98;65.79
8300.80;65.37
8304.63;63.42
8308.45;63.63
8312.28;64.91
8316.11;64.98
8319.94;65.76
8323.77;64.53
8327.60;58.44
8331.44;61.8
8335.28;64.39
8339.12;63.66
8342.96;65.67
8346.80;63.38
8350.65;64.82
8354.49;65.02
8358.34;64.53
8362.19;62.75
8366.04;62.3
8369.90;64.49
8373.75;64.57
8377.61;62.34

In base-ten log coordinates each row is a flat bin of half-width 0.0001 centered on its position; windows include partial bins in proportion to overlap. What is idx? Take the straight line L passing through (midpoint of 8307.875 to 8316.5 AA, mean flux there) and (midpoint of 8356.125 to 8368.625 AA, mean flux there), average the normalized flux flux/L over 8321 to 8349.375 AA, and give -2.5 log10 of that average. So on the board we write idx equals 0.012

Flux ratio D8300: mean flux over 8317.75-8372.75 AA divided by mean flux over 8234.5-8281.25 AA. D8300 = 1.0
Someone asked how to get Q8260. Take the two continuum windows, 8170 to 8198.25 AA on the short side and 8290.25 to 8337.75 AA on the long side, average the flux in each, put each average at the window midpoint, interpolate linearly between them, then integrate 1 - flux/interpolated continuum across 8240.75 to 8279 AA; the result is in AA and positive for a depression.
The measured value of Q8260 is -1.6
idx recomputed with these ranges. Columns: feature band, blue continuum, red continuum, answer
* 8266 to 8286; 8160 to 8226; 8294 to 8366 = -0.04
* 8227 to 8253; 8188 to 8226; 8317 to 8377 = -0.04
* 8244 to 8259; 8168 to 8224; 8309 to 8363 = -0.03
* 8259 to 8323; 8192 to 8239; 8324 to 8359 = -0.03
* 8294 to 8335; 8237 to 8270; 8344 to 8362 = 0.02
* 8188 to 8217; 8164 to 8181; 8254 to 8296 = 0.06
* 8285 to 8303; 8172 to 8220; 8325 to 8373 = -0.04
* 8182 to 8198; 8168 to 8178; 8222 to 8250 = 0.12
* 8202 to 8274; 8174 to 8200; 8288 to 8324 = -0.04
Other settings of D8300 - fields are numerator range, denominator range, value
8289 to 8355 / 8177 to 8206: 1.04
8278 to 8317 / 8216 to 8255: 1.00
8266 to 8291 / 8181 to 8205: 1.09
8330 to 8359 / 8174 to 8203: 1.04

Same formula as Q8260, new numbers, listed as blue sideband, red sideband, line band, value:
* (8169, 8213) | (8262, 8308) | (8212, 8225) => 0.0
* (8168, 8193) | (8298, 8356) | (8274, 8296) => -0.7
